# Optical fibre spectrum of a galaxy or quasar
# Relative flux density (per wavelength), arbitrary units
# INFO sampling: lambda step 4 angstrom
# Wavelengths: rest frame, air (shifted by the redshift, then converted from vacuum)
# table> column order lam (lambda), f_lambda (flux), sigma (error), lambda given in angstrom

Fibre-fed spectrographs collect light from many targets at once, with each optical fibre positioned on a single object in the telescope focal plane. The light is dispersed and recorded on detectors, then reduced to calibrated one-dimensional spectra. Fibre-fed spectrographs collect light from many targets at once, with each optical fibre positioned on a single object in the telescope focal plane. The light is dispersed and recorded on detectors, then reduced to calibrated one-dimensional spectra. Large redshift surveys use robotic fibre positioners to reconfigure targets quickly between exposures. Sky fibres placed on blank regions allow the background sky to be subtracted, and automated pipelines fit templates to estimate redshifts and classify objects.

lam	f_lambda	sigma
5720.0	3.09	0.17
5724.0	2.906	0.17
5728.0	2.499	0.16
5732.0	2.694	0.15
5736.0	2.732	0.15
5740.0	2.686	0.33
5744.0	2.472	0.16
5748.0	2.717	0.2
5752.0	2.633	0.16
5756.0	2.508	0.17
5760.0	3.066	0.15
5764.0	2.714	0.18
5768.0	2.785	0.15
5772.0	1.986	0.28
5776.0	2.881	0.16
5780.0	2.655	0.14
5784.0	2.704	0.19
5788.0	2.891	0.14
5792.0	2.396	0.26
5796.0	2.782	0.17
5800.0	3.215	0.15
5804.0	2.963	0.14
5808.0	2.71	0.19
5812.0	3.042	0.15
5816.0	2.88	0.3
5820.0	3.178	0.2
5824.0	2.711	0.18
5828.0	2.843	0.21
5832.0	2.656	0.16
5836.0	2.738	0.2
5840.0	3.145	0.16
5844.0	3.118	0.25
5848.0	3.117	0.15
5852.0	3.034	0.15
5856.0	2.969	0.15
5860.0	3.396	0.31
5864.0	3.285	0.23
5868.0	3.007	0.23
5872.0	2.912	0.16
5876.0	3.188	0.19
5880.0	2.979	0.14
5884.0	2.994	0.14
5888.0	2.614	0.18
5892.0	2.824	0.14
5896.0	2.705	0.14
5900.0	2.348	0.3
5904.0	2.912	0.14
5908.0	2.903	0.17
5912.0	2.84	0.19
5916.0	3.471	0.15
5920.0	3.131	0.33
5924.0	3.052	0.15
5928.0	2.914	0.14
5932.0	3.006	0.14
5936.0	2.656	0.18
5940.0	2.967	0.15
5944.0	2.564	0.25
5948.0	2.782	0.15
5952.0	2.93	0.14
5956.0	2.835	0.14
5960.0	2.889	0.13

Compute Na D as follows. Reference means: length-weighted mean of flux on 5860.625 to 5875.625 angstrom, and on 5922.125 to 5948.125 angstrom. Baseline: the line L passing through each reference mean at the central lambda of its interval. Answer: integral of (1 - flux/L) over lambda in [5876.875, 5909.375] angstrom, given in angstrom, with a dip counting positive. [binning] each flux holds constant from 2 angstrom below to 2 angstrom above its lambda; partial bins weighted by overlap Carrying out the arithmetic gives 2.36 angstrom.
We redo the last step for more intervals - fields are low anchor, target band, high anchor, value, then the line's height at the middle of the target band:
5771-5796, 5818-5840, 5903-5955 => -1.1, 2.72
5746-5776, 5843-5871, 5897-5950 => -3.4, 2.79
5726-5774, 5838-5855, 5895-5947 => -2.0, 2.77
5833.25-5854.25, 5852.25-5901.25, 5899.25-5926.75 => 0.8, 3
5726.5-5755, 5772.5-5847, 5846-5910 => -1.5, 2.79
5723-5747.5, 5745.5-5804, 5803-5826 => 1.4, 2.78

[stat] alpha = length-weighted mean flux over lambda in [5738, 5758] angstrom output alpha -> 2.6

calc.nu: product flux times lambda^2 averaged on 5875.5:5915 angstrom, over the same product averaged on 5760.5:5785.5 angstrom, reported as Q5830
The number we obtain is 1.1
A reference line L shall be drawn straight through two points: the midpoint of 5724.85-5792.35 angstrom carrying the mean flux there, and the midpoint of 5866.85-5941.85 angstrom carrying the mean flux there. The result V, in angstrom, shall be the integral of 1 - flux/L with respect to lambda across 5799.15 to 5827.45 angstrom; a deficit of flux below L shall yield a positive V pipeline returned -1.91 angstrom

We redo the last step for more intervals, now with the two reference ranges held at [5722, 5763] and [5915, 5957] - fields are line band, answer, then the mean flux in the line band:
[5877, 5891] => -0.1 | 2.88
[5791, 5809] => -0.5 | 2.84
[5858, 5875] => -1.9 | 3.15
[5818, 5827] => -0.5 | 2.93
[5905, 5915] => -0.1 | 2.94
